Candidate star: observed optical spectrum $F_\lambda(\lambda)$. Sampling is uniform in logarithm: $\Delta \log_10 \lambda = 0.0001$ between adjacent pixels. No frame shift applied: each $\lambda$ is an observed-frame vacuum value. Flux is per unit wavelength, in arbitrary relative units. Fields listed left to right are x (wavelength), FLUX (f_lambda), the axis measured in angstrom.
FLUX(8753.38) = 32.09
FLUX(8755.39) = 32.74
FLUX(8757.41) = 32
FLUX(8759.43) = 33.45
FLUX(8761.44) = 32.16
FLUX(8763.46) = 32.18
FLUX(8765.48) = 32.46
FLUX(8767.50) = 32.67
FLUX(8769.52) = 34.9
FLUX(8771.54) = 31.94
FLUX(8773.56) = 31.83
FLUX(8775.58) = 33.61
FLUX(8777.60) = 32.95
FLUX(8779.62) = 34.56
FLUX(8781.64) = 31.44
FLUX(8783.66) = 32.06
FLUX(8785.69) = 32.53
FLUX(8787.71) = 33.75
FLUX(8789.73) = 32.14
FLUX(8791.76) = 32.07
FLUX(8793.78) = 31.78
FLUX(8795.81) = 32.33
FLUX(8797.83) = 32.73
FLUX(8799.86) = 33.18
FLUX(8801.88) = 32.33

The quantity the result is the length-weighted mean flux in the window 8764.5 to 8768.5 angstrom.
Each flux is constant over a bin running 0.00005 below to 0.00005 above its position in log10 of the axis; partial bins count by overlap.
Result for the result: 32.6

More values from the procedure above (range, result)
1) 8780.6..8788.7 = 32.4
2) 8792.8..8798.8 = 32.3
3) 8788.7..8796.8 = 32.1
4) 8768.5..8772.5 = 33.4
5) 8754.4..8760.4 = 32.7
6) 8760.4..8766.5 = 32.3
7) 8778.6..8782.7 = 33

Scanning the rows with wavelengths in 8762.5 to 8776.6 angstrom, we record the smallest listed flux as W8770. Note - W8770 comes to 31.83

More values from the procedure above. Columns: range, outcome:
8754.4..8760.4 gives 32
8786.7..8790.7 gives 32.14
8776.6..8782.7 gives 31.44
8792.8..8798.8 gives 31.78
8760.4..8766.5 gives 32.16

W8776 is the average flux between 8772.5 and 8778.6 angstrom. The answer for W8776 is 32.8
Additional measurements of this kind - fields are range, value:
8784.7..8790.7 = 32.8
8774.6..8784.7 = 32.9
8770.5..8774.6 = 31.9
